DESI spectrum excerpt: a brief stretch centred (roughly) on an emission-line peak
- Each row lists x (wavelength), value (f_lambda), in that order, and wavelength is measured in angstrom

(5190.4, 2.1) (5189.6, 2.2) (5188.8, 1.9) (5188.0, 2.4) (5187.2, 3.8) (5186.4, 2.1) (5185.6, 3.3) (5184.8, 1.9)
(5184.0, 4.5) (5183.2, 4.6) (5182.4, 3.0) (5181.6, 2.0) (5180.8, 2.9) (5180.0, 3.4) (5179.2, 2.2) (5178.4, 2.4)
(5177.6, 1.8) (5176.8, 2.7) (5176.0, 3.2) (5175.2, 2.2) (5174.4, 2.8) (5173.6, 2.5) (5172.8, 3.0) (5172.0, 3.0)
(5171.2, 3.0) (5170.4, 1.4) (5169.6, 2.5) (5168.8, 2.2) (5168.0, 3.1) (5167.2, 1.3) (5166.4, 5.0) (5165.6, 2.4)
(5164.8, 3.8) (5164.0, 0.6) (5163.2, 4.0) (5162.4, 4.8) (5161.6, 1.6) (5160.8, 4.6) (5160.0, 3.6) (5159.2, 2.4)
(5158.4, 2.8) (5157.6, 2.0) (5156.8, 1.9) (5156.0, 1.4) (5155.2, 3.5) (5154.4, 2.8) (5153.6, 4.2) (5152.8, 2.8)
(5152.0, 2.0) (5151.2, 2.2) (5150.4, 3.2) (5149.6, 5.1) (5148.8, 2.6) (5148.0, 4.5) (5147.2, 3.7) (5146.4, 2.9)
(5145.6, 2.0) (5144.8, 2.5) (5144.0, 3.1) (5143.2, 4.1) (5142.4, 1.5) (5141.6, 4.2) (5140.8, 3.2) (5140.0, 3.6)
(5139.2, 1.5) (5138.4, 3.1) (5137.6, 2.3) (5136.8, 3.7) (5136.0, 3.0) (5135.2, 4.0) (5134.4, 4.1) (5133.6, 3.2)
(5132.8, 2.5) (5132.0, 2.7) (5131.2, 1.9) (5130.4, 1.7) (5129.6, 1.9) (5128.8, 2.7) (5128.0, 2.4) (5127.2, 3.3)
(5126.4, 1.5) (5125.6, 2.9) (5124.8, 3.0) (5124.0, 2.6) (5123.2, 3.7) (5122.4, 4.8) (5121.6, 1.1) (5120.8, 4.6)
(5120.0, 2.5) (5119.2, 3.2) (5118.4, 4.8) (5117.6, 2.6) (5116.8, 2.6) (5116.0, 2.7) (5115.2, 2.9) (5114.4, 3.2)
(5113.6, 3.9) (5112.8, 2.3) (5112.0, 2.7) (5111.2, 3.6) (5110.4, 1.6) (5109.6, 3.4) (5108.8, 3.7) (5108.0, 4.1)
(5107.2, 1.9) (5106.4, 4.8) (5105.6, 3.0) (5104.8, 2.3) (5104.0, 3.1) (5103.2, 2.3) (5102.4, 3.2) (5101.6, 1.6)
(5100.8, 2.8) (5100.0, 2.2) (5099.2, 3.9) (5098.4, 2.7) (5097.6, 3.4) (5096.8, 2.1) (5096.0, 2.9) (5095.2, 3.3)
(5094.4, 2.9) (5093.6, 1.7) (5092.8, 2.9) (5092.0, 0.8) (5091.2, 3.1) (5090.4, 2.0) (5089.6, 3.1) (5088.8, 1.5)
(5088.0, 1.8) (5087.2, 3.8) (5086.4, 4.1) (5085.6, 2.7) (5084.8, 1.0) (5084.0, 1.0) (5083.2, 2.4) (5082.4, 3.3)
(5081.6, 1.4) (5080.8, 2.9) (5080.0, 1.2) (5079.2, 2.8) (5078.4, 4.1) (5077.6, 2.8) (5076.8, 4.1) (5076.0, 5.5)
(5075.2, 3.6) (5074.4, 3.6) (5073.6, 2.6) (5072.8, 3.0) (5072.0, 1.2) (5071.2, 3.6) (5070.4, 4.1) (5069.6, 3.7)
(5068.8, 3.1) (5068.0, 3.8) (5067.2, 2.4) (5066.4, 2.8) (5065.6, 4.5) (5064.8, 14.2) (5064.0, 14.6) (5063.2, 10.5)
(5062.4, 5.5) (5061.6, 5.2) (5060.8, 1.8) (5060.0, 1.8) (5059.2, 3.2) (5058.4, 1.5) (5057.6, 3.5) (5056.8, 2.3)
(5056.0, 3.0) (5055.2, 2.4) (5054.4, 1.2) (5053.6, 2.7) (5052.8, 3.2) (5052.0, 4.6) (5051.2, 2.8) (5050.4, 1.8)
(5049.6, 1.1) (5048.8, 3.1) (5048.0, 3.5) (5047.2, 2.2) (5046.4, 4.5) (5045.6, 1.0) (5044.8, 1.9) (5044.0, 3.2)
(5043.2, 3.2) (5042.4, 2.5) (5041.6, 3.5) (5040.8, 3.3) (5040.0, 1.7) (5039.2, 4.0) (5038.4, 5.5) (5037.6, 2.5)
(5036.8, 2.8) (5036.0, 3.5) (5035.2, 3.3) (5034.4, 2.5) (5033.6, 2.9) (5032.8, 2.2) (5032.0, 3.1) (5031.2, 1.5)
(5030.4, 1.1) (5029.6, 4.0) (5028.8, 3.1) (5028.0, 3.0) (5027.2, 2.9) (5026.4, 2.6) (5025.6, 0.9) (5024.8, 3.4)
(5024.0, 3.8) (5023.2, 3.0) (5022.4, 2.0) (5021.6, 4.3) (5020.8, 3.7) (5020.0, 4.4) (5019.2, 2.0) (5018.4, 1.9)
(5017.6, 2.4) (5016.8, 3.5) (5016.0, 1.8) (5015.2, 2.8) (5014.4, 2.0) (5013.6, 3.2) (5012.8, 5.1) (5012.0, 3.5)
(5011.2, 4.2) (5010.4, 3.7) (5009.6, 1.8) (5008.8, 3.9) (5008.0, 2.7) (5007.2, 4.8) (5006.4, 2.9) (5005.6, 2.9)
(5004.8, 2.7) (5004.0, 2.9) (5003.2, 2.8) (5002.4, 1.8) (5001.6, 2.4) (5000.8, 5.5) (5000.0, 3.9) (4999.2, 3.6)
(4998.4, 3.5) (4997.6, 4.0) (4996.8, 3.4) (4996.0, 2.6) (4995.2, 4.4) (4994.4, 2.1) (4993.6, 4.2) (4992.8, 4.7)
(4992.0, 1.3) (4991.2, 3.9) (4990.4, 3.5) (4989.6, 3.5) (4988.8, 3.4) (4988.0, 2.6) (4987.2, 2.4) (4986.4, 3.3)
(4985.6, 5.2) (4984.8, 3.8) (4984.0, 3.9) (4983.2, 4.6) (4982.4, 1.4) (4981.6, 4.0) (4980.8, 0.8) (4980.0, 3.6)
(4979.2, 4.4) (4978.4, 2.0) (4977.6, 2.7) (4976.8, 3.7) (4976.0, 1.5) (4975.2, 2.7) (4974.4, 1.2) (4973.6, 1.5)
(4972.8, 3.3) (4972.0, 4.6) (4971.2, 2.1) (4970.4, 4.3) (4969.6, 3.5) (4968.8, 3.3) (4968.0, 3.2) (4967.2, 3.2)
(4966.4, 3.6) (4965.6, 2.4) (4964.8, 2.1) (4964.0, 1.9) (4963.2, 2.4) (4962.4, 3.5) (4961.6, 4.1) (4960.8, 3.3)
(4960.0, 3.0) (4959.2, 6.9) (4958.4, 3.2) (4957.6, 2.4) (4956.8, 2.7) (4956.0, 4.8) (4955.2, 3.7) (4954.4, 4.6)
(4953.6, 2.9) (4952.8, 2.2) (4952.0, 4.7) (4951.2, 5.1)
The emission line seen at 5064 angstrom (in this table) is H-gamma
